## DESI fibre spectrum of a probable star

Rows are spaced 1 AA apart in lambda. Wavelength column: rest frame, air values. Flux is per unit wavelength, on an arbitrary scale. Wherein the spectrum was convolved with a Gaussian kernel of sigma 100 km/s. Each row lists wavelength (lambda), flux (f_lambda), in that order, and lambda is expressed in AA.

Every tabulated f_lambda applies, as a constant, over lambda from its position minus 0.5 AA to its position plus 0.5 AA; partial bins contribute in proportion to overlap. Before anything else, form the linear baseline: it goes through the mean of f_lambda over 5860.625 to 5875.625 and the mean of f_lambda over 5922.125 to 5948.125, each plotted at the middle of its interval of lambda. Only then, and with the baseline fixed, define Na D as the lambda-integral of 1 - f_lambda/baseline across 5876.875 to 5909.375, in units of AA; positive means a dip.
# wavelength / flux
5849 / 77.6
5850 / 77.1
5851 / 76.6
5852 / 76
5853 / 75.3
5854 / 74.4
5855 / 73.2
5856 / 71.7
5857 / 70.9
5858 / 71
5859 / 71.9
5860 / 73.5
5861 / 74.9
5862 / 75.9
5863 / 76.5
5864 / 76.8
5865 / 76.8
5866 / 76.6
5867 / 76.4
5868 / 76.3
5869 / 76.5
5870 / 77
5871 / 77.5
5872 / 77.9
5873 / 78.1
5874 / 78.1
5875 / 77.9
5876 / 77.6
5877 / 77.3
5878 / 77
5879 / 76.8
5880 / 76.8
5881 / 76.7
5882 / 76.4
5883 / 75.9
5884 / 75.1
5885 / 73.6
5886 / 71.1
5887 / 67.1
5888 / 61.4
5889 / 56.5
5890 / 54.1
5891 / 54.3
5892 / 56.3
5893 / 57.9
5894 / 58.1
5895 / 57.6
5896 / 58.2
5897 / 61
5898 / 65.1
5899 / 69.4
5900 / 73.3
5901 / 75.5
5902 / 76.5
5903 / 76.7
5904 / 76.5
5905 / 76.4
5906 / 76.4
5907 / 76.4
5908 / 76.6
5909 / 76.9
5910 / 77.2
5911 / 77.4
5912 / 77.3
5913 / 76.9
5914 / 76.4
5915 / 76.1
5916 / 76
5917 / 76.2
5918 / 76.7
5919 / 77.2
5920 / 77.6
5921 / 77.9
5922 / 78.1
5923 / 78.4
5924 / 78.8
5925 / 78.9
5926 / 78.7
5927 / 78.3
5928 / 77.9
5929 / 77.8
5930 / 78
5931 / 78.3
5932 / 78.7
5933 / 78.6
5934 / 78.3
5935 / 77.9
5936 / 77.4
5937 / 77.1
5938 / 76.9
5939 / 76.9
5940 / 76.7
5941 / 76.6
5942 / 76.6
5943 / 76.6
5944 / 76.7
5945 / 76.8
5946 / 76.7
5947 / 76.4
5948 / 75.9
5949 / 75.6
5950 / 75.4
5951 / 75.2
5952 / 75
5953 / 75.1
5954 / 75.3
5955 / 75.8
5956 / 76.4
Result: 3.3 AA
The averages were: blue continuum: 76.9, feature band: 69.4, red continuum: 77.6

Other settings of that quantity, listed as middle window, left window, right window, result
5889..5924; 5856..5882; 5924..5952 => 2.40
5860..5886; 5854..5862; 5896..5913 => -1.19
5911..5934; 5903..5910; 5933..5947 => -0.26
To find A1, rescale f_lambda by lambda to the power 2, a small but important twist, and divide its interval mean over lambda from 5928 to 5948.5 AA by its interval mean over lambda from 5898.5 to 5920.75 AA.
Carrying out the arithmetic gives 1.02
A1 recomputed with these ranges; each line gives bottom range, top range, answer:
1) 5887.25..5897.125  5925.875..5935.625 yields 1.37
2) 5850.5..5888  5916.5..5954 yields 1.05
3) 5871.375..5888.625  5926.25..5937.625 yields 1.06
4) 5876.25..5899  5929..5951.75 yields 1.17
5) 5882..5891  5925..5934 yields 1.19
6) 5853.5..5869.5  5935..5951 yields 1.06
